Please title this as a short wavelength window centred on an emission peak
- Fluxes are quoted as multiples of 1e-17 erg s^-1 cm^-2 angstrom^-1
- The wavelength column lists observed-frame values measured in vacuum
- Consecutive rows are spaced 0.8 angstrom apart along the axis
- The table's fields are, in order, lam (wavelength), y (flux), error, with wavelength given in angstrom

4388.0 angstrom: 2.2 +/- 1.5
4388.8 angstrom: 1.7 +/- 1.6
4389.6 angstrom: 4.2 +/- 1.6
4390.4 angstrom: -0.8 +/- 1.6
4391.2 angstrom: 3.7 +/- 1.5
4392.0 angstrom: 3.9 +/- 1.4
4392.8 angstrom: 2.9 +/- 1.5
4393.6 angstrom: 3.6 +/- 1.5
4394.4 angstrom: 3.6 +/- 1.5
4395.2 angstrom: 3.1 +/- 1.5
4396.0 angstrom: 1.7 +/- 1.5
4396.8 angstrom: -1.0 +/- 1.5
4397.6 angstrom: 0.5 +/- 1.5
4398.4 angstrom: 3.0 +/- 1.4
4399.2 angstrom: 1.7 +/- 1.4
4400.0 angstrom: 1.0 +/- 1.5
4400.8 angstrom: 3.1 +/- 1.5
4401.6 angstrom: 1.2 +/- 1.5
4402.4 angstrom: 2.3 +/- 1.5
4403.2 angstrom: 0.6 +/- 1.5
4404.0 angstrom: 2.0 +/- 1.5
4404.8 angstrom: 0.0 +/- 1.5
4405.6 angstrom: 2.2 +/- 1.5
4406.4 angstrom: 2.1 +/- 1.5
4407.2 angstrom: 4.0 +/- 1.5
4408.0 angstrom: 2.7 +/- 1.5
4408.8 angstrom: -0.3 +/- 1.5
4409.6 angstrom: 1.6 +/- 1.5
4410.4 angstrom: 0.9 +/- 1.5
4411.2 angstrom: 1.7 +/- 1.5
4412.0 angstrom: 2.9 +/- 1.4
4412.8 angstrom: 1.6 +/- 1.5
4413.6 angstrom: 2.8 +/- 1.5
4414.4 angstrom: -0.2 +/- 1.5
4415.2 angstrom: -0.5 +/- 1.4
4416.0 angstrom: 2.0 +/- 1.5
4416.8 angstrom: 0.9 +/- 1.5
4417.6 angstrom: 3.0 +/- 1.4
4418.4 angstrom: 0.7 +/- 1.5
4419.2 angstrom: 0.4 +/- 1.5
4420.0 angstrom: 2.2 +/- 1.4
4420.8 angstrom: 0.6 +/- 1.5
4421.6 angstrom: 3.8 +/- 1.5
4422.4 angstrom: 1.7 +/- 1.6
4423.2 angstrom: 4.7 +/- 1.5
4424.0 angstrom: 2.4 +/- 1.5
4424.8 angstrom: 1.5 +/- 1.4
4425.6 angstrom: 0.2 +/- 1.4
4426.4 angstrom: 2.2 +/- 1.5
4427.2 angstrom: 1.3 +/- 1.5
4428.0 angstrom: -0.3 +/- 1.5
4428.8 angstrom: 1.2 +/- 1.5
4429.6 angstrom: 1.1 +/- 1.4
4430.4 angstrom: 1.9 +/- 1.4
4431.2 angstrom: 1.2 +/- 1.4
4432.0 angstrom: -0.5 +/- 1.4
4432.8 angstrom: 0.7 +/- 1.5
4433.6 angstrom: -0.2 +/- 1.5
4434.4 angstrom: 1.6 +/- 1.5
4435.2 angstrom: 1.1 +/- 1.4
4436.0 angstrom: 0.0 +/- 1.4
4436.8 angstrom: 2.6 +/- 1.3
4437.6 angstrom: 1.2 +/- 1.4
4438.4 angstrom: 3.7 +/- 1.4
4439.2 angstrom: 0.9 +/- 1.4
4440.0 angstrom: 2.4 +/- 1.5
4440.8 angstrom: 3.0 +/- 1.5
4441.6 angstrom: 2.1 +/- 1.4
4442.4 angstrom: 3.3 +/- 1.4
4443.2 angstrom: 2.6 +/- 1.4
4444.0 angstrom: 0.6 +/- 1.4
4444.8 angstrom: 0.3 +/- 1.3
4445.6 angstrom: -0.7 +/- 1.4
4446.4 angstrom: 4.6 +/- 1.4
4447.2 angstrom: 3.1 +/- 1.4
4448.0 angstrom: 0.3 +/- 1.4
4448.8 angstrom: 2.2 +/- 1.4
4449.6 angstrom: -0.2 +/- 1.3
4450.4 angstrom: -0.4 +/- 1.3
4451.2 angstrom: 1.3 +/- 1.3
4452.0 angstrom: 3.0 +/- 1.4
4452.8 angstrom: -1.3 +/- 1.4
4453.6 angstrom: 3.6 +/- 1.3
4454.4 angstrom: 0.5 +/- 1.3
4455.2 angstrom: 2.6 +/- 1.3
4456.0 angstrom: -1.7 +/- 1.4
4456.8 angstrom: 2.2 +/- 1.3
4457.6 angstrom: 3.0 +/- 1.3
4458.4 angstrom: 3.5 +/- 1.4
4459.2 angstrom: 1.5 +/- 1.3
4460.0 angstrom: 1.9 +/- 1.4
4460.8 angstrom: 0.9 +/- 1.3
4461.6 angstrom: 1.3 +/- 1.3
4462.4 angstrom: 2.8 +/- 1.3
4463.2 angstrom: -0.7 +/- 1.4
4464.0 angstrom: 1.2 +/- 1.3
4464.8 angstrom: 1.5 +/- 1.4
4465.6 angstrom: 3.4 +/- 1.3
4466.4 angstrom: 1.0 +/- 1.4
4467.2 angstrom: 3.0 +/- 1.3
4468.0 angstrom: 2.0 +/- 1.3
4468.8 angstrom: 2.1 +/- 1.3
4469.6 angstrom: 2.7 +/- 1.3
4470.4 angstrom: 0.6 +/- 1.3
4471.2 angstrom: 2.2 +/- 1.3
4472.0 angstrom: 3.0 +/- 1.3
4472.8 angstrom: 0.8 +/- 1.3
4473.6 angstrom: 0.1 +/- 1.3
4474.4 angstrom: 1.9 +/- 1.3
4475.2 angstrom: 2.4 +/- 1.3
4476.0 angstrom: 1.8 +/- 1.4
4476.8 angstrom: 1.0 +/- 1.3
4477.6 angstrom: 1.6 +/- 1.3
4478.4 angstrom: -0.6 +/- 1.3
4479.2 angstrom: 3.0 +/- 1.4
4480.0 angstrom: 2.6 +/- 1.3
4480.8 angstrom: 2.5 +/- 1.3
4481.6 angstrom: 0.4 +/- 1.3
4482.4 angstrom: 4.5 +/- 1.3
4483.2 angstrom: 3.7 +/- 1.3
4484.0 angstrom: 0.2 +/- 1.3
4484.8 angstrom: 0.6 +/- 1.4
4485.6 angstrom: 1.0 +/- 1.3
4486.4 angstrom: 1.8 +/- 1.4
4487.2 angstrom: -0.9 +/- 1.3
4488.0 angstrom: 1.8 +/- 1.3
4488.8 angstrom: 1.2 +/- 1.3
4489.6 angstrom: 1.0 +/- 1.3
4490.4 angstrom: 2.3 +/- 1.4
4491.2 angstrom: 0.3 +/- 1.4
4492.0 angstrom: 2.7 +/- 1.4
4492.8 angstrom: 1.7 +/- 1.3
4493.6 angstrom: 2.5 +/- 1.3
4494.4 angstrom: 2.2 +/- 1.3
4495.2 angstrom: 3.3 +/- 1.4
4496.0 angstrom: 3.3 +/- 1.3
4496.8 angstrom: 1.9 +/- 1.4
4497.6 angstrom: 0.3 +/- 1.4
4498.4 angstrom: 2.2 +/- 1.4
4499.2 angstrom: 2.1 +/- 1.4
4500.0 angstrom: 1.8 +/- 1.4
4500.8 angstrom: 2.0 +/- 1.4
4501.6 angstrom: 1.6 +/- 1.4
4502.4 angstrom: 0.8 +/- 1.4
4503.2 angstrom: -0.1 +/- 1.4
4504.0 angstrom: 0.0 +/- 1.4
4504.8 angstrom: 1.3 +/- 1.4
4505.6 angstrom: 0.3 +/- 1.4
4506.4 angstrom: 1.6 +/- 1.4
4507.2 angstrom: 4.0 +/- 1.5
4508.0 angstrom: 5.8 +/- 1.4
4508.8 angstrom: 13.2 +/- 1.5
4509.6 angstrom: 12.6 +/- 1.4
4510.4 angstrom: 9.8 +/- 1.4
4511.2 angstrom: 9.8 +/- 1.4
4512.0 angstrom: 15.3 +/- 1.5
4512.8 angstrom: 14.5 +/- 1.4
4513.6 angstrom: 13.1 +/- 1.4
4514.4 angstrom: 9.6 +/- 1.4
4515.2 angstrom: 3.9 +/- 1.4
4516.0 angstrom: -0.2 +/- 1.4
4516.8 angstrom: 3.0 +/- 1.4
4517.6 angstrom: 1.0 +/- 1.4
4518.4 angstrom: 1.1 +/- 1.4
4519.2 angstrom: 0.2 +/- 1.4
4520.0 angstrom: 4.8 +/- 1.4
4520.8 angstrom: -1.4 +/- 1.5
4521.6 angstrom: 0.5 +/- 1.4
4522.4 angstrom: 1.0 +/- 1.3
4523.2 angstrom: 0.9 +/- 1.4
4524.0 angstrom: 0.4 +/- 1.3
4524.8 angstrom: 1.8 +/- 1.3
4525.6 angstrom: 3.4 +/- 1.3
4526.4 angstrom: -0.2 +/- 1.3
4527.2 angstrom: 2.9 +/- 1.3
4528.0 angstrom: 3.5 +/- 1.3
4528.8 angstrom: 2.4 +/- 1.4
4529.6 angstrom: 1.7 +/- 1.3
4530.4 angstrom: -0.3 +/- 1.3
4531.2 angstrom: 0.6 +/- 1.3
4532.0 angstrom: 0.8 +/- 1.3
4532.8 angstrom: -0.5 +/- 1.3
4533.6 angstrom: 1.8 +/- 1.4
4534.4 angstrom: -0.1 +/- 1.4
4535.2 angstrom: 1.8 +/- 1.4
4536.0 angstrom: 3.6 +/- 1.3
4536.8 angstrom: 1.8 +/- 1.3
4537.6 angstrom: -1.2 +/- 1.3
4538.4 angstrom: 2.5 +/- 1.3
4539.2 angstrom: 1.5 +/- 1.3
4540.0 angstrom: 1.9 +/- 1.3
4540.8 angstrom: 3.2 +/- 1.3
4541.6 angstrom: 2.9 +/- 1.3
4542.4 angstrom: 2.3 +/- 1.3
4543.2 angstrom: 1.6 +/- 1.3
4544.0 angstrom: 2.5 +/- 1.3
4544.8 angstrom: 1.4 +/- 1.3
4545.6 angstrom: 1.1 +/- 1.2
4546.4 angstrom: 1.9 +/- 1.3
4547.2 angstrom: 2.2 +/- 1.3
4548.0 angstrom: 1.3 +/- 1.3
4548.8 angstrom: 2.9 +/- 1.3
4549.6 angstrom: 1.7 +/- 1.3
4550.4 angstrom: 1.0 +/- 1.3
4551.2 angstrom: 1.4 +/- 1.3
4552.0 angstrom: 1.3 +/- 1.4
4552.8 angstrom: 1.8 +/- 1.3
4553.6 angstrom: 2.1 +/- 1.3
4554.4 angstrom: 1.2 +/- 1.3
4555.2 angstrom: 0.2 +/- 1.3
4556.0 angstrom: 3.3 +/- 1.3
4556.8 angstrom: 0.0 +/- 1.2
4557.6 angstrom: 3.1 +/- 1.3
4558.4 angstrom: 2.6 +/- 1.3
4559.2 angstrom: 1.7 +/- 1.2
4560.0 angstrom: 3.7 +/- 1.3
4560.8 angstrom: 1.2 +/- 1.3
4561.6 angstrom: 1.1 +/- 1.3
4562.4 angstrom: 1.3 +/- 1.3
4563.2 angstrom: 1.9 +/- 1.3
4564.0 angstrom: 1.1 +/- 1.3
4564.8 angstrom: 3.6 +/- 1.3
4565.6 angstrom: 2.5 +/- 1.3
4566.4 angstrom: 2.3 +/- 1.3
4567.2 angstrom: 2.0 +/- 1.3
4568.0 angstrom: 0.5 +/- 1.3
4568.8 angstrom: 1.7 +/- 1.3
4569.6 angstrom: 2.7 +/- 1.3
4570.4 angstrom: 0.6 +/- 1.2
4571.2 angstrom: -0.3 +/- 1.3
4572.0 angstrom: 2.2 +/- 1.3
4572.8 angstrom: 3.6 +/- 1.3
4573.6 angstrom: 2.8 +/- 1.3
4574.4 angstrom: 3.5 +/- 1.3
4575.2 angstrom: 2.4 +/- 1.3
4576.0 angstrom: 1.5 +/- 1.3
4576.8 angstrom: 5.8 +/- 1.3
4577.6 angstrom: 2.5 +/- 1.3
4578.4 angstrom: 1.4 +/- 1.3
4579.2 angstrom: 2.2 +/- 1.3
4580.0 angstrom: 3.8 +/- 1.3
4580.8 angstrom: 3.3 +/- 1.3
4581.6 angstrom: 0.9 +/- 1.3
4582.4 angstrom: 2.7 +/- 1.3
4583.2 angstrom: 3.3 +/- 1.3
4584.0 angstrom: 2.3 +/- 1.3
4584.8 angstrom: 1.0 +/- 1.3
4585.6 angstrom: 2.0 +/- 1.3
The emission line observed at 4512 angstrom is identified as [O II]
